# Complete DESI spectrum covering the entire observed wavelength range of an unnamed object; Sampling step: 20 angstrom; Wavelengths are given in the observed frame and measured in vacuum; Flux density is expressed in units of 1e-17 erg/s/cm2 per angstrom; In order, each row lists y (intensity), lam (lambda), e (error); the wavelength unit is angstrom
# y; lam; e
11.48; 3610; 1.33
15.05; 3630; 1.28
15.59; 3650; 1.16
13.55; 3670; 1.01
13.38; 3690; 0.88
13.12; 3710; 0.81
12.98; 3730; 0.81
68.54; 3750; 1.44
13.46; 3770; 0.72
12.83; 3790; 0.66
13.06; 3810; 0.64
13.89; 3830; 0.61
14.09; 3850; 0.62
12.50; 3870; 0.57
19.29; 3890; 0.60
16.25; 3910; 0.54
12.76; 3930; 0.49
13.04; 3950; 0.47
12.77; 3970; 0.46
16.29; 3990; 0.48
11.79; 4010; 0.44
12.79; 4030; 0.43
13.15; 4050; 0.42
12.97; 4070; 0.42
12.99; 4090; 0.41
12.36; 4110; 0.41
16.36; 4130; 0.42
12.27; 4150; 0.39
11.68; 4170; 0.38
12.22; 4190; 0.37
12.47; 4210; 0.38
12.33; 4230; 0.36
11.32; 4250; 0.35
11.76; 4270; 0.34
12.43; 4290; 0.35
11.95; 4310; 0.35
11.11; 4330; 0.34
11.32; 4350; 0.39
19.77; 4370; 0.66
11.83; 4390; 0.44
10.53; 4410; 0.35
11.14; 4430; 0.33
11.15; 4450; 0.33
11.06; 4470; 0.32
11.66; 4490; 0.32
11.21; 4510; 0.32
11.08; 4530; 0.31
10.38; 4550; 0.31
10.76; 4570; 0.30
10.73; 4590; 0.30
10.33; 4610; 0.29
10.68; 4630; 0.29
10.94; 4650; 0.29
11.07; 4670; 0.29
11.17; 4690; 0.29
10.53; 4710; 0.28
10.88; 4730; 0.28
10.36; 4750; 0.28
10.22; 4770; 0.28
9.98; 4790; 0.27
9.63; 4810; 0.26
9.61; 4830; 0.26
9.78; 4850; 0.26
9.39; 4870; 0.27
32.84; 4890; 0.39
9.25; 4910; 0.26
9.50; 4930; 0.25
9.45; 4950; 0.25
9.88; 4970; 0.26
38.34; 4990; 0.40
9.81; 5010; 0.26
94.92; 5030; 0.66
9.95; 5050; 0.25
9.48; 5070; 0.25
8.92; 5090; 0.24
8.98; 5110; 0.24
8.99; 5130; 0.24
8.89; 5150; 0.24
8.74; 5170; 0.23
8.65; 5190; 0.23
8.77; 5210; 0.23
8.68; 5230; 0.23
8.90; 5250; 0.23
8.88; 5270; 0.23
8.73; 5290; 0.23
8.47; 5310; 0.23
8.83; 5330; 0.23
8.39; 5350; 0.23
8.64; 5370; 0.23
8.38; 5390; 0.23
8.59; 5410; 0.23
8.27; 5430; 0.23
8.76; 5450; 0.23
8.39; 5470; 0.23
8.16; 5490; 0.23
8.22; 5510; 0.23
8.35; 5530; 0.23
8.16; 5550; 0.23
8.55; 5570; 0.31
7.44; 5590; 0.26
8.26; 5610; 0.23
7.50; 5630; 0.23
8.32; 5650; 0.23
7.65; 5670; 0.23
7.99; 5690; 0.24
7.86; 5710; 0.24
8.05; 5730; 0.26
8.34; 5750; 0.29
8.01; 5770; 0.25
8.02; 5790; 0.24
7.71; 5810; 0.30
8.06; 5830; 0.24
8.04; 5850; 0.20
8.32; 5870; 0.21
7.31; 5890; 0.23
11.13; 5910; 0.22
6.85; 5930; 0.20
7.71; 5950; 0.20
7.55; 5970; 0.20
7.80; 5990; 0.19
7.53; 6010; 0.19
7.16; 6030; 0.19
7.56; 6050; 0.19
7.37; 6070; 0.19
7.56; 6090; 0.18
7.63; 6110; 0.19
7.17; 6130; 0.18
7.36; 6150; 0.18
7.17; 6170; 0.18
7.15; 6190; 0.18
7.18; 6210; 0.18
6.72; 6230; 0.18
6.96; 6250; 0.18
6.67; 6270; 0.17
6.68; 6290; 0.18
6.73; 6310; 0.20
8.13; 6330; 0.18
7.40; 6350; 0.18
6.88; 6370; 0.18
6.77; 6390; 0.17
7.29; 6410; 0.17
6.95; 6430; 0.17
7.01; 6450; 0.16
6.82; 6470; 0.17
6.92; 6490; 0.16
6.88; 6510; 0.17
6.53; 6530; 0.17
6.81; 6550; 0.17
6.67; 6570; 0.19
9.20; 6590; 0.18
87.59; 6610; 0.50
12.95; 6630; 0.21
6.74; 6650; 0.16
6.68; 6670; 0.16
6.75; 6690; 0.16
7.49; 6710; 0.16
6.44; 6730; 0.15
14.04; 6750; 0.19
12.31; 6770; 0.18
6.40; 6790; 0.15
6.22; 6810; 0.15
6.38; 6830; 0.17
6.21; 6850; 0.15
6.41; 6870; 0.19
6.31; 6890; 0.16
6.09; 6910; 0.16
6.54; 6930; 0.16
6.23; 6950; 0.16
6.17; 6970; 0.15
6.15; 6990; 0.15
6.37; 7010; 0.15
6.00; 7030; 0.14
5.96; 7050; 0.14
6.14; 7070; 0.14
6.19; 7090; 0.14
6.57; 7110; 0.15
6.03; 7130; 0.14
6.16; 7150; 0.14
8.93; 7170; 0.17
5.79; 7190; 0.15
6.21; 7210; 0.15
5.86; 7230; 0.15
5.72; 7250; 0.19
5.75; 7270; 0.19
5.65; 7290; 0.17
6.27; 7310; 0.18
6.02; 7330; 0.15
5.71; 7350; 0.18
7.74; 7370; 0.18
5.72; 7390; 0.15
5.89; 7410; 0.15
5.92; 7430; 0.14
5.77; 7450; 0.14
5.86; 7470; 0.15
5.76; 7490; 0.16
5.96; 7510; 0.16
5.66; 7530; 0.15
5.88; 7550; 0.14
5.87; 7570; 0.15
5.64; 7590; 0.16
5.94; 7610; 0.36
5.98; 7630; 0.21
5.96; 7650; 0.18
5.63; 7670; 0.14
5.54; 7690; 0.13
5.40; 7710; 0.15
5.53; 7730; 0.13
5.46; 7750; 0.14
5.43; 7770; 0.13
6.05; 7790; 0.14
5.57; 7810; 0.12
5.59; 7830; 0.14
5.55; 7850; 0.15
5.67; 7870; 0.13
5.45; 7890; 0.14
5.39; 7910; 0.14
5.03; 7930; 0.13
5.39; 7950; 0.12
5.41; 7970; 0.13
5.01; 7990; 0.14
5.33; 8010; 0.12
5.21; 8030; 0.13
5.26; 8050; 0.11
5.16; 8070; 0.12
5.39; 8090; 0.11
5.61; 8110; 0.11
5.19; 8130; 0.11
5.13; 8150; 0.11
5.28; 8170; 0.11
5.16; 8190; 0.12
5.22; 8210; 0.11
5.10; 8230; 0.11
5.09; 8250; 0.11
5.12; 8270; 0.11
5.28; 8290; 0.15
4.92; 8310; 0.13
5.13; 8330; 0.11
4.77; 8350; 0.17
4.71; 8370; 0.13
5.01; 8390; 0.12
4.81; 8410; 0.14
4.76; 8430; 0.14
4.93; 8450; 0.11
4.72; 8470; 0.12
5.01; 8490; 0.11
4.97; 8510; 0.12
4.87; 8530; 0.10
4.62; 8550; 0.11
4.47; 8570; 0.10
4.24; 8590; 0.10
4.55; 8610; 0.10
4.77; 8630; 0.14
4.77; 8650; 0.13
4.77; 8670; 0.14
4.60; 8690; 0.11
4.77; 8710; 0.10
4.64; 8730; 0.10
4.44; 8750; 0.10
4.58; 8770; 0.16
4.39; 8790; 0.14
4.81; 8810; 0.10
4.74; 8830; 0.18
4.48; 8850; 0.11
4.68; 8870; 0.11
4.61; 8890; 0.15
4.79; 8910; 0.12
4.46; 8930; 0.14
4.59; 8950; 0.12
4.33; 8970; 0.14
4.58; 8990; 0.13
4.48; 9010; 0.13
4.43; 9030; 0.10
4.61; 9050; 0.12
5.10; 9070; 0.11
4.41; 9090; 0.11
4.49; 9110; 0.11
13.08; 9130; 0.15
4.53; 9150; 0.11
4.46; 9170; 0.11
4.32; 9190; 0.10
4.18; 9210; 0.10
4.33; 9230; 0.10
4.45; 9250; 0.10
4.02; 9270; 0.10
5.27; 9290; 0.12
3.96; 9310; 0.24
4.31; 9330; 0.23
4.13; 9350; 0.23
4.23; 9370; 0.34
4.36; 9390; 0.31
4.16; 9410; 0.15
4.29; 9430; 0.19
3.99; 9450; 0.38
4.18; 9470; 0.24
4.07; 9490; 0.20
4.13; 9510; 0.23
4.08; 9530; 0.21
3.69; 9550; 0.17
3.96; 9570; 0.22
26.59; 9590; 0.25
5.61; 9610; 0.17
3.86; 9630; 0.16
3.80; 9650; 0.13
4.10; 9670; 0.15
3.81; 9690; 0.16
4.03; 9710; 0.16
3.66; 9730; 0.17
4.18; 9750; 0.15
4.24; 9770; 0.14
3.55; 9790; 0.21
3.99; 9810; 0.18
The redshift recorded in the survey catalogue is 0.006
